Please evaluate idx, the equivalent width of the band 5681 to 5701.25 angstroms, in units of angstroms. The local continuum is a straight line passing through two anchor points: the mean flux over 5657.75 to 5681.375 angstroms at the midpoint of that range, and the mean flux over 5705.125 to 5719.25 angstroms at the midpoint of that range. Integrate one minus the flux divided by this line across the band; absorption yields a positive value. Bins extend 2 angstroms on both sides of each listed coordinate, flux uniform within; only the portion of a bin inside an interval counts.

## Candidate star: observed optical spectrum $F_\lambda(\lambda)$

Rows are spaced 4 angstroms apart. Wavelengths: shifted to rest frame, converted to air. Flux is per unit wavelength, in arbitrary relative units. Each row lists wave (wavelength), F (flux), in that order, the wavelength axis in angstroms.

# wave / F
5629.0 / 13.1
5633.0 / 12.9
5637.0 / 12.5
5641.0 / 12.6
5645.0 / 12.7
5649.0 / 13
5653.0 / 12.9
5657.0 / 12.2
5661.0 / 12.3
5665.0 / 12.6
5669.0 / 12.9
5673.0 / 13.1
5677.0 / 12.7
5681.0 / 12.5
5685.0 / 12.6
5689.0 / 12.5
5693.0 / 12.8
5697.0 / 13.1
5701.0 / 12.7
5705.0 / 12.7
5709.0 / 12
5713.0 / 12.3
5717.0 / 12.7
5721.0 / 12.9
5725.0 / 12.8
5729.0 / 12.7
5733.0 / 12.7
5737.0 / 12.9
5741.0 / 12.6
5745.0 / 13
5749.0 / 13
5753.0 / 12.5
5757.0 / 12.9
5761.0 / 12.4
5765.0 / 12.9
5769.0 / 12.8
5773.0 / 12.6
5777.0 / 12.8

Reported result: -0.31 angstroms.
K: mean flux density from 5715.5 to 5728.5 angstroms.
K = 12.8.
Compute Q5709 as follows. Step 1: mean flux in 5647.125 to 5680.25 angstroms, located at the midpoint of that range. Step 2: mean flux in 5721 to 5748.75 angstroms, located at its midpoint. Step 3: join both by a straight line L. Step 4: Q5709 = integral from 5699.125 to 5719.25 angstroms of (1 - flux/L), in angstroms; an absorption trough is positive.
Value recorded 0.4 angstroms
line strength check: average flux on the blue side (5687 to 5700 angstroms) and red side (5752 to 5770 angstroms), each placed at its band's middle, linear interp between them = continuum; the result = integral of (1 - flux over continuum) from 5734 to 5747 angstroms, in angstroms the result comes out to -0.1 angstroms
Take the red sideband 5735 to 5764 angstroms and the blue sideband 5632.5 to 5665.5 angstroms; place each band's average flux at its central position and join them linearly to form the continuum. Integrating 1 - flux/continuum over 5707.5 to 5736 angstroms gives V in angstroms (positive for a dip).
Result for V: 0.3 angstroms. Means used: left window 12.6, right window 12.8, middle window 12.6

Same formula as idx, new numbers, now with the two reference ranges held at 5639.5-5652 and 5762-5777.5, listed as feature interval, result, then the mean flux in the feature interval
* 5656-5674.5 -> 0.2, 12.6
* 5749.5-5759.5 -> 0.0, 12.7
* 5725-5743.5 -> 0.0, 12.7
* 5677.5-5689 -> 0.2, 12.6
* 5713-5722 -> 0.1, 12.7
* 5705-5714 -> 0.4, 12.3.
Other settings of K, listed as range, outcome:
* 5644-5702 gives 12.7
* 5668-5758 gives 12.7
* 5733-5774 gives 12.8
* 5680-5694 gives 12.6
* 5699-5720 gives 12.5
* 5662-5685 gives 12.7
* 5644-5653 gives 12.9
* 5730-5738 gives 12.8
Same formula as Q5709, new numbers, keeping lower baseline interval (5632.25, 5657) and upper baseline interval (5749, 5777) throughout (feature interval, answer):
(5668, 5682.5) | -0.10 angstroms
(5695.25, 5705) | -0.11 angstroms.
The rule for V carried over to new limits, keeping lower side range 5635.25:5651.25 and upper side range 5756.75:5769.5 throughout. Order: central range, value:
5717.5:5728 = -0.1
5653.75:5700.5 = 0.1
